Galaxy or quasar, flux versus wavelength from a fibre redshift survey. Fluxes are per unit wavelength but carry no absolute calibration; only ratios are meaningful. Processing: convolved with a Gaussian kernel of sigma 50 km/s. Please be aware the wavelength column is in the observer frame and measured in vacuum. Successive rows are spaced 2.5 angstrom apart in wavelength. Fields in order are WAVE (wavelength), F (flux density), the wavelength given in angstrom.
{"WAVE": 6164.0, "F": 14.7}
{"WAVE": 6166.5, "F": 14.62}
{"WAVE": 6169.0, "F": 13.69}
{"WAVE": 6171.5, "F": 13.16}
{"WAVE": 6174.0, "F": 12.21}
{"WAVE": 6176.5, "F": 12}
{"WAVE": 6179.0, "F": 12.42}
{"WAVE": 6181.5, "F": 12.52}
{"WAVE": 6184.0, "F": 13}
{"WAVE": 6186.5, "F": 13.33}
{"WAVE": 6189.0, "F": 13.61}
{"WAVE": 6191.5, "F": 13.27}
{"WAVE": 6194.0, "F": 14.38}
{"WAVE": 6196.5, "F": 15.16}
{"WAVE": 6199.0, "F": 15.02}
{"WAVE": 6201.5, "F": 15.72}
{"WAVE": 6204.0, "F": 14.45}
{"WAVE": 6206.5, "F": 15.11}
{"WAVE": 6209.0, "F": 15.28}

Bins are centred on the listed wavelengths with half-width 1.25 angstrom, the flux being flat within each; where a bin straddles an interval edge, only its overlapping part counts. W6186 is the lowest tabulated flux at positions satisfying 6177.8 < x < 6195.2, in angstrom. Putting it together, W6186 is 12.42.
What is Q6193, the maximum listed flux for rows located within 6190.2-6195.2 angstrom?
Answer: 14.38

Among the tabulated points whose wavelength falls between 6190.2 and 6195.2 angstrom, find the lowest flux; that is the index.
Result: 13.27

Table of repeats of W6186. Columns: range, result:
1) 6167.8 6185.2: 12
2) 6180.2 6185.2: 12.52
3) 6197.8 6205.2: 14.45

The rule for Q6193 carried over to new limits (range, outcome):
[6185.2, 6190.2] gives 13.61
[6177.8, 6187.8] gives 13.33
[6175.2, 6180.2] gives 12.42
